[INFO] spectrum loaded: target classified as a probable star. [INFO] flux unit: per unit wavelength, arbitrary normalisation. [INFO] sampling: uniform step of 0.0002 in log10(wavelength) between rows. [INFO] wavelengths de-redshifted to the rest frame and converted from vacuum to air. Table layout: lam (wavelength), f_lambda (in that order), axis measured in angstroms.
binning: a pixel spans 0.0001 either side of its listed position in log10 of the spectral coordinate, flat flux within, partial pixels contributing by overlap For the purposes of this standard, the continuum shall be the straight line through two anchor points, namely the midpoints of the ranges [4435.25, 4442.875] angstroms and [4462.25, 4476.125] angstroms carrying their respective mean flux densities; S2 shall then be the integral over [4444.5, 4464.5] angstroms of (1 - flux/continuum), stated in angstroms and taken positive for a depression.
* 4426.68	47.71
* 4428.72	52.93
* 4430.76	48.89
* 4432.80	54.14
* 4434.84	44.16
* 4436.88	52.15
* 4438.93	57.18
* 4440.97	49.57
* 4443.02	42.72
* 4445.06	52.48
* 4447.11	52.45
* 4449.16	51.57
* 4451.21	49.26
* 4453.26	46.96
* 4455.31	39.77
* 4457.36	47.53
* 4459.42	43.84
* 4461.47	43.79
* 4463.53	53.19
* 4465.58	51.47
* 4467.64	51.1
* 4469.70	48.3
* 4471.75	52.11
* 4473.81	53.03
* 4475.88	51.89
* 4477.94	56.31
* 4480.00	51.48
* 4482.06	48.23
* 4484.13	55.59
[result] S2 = 1.28 angstroms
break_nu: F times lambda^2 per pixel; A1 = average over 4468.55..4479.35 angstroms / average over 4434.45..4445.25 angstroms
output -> 1.07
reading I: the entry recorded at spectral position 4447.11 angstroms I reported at 52.45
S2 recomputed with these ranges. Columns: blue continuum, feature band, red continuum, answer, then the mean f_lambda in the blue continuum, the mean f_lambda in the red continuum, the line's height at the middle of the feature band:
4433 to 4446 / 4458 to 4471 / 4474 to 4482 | 0.8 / 50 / 52.6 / 51.7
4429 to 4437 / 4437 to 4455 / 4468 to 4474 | 0.1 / 49.9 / 50.9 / 50.3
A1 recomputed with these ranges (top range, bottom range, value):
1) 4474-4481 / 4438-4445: 1.08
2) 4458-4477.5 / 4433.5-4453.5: 1.01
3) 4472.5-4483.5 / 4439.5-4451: 1.06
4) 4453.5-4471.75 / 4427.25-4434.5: 0.95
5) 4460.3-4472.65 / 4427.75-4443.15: 1.00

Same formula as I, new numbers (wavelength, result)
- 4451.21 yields 49.26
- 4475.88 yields 51.89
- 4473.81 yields 53.03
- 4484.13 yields 55.59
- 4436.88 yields 52.15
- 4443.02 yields 42.72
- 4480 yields 51.48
